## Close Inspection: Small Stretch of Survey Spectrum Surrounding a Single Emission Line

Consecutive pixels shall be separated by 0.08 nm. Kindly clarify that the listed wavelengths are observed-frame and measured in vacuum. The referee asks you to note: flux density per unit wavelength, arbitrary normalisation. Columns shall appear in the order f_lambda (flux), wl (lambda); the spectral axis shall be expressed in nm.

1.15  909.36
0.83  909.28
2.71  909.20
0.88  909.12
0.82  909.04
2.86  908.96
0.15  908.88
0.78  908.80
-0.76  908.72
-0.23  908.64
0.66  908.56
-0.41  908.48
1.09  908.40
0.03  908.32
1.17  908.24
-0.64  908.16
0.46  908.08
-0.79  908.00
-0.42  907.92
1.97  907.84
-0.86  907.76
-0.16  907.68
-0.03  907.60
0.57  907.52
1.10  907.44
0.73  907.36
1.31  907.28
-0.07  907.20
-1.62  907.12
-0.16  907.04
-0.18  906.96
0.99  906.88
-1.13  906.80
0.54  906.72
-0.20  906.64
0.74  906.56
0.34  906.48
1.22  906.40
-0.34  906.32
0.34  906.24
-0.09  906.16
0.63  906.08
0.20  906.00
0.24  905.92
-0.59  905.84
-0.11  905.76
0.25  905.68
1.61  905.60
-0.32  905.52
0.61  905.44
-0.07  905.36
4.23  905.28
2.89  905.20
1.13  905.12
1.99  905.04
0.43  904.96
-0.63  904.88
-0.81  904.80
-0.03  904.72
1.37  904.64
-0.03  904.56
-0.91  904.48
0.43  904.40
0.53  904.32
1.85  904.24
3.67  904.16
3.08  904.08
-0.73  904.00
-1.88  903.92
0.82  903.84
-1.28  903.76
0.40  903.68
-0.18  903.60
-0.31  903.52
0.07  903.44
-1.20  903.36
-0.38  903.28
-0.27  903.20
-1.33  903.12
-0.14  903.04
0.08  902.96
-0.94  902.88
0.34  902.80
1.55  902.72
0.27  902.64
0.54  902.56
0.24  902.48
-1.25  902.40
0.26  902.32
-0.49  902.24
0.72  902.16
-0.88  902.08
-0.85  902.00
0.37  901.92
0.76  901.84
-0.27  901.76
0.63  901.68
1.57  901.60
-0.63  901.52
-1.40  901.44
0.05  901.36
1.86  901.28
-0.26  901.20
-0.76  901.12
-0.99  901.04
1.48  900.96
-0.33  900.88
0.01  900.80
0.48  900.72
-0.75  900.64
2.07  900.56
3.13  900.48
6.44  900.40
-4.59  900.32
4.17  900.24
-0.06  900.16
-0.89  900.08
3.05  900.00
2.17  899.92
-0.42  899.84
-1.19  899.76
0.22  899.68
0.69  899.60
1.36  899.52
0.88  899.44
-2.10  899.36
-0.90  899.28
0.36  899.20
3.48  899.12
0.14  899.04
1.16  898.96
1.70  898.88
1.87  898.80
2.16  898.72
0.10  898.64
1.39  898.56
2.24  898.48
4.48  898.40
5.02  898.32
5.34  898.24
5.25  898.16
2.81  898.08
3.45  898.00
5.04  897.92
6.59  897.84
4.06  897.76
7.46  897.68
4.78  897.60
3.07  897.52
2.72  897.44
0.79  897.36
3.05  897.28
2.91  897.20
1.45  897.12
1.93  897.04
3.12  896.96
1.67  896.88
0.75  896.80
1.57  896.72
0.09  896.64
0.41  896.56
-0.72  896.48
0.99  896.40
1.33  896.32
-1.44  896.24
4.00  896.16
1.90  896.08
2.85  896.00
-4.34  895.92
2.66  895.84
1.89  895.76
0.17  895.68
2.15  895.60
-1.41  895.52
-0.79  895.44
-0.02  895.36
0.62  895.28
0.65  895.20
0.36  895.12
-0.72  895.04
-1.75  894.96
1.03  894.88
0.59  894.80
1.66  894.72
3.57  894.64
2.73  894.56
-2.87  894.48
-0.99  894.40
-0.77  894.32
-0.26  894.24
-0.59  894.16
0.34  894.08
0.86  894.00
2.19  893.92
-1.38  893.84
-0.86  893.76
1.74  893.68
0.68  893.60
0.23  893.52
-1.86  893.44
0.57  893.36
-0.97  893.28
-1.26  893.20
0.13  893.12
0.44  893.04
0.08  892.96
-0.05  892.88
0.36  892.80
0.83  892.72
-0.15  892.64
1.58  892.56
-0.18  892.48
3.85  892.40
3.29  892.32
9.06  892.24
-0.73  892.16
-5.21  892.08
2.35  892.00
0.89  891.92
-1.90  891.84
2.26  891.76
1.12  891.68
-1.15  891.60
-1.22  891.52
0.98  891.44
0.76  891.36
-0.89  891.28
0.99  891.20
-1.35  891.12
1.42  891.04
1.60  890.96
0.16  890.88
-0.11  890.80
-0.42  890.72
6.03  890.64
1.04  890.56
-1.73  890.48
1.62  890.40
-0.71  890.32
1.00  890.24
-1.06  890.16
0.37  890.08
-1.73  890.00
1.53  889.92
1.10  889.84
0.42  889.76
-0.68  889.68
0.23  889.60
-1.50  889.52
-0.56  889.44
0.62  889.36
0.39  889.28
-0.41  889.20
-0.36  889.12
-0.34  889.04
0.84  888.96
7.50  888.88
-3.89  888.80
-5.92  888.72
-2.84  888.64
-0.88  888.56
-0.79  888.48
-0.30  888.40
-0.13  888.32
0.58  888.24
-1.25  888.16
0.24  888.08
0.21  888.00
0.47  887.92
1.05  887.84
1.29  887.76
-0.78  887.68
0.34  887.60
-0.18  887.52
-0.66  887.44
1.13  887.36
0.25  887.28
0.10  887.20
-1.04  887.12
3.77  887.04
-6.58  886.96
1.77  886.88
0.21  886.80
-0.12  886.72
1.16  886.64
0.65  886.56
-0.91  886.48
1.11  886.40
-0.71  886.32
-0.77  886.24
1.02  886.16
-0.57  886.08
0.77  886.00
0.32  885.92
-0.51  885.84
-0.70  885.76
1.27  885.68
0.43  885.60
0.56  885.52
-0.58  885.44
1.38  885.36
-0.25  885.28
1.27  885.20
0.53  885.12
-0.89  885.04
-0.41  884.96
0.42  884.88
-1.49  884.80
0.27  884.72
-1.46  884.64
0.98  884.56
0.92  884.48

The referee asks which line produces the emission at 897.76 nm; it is [O II] 3727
